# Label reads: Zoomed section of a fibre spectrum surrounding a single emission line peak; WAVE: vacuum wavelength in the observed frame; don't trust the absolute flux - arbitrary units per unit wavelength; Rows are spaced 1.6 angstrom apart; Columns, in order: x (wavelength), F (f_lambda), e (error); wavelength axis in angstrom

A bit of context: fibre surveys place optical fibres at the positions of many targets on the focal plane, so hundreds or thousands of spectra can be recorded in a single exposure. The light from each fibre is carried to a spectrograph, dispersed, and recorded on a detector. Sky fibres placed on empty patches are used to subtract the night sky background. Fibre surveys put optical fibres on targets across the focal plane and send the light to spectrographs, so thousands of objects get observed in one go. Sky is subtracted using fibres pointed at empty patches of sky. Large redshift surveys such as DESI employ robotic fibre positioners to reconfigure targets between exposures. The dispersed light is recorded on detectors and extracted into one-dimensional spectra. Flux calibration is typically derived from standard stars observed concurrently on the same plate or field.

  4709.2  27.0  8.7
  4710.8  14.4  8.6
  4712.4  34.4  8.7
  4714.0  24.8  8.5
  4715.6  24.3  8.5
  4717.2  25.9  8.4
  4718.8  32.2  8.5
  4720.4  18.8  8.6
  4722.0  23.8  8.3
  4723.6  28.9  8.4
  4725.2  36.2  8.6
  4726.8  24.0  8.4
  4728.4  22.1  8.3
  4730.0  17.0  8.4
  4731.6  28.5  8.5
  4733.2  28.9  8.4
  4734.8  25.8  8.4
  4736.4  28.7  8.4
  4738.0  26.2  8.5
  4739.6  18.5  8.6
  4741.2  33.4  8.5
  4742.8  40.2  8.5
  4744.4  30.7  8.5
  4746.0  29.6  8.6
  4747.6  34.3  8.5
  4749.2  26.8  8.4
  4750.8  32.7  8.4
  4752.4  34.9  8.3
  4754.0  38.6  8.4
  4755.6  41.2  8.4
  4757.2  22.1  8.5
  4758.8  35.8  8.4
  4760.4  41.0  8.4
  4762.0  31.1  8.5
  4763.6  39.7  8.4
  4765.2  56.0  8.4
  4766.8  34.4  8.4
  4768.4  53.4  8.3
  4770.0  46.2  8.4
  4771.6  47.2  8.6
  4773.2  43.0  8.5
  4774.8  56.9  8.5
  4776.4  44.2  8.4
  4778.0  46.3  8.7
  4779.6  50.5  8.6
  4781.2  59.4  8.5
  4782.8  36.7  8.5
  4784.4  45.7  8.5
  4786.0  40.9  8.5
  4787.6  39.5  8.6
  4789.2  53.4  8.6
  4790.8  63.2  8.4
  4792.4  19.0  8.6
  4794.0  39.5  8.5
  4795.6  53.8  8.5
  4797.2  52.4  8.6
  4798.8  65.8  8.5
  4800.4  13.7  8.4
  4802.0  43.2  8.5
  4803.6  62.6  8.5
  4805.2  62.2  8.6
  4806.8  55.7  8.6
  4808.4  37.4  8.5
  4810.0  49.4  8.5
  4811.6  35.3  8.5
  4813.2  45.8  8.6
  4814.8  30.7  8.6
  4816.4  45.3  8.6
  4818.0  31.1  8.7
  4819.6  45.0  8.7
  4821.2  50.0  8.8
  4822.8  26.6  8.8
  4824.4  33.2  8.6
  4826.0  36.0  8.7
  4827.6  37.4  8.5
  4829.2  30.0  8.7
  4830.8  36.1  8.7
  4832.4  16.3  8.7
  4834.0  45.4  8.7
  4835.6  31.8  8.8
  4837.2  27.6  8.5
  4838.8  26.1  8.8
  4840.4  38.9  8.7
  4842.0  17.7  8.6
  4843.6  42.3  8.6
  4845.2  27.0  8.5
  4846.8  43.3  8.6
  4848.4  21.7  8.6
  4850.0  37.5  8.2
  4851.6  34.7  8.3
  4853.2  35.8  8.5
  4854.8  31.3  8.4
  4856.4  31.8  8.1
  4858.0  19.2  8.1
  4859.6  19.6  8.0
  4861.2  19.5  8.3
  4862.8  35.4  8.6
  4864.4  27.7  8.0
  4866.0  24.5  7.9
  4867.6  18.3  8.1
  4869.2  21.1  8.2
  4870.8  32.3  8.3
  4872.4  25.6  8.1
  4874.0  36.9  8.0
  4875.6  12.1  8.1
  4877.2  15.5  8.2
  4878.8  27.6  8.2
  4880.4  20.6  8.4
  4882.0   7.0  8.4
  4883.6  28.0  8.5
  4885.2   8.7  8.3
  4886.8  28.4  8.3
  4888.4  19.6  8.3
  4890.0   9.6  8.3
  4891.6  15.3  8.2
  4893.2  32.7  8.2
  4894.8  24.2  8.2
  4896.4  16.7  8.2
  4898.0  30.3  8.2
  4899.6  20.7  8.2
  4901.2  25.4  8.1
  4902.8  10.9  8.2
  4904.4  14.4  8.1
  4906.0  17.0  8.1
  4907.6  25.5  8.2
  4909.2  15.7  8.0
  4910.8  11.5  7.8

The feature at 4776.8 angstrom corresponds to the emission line C IV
